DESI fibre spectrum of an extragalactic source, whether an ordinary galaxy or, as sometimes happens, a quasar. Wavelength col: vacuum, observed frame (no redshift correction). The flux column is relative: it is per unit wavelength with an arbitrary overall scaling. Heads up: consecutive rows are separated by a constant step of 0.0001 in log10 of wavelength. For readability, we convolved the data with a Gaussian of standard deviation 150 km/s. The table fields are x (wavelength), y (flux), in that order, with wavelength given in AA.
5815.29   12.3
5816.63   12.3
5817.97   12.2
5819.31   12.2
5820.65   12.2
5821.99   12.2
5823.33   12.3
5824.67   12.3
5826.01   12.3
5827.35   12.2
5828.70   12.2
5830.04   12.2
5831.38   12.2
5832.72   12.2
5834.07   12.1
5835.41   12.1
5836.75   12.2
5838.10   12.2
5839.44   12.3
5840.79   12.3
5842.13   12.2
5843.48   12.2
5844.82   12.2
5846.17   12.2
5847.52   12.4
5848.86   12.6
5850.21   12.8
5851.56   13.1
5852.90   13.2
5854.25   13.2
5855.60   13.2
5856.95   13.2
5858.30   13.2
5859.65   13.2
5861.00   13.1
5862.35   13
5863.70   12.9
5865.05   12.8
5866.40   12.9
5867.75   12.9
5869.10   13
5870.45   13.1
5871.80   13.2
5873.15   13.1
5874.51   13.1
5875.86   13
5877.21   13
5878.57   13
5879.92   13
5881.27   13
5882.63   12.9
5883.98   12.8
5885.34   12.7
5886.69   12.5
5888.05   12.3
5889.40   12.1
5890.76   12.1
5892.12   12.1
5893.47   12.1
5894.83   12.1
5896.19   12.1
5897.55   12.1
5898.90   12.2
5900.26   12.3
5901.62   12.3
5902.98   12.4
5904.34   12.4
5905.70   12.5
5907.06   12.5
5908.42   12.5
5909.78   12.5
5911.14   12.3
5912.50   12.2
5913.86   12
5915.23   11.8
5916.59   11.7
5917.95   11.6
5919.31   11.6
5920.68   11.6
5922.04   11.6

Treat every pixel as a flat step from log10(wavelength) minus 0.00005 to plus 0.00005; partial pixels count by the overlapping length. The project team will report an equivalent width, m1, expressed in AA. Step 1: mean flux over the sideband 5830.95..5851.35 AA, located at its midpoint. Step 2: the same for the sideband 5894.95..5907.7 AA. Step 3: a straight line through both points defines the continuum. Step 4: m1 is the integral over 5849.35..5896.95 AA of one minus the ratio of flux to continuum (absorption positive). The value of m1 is -2.04 AA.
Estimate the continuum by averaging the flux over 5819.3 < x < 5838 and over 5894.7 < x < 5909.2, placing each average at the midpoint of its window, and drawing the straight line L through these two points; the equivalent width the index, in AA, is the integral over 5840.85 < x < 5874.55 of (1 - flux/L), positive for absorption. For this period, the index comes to -1.7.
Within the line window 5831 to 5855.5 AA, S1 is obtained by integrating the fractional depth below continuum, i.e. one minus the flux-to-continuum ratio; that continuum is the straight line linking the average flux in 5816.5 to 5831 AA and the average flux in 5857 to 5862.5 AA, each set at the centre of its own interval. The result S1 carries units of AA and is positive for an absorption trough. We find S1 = 0.5 AA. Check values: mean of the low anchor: 12.2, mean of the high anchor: 13.1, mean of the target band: 12.4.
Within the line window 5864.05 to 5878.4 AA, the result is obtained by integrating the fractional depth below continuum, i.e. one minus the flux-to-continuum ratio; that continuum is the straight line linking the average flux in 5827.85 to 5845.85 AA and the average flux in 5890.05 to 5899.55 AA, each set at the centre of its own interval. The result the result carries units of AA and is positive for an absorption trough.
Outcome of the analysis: -1.02 AA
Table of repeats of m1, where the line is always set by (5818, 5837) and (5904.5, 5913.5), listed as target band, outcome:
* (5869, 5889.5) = -0.9 AA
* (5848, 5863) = -1.0 AA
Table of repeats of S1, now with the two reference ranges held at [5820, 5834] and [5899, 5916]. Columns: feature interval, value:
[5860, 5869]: -0.5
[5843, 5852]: -0.2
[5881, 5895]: -0.2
